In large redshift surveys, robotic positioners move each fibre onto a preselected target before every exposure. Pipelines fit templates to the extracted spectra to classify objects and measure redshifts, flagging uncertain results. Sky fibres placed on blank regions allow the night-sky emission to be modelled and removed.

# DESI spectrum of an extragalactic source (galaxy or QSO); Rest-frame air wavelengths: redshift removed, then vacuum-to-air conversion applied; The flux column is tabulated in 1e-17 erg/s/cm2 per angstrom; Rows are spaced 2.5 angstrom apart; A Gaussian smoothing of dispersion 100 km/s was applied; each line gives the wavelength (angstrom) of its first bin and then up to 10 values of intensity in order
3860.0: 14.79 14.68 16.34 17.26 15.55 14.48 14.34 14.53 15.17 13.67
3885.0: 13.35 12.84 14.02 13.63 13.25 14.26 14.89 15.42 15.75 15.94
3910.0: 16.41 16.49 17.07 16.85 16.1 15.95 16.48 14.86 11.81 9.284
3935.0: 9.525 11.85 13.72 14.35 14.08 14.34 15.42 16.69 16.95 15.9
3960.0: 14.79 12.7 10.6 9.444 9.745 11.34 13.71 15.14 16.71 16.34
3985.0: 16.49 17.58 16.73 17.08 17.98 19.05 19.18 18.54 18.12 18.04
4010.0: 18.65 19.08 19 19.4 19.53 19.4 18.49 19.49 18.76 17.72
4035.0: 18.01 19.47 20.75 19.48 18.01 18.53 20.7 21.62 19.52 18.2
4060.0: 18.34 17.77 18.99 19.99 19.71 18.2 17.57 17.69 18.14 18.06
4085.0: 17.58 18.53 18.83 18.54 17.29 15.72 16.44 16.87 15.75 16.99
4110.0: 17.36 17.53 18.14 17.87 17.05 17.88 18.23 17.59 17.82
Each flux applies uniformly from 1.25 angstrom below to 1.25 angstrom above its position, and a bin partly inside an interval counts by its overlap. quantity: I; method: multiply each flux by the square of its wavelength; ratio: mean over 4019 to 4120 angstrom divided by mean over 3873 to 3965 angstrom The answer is 1.37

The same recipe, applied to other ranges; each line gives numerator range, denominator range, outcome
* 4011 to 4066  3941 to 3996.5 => 1.34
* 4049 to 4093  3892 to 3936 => 1.38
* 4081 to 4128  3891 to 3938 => 1.32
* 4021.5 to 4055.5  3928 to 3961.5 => 1.47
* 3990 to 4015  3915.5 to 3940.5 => 1.39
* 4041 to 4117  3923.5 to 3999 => 1.34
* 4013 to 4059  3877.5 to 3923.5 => 1.37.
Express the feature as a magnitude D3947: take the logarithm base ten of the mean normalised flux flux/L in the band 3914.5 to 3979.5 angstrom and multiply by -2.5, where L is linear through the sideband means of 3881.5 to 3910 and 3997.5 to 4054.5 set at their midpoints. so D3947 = 0.172 mag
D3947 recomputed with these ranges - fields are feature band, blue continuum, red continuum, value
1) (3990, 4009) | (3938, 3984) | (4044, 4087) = -0.16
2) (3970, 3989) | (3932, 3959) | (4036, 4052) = 0.07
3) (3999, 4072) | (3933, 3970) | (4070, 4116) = -0.20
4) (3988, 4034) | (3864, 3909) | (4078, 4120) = -0.14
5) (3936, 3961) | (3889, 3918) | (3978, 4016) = 0.12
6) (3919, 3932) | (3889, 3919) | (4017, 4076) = 0.09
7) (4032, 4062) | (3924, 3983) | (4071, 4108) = -0.18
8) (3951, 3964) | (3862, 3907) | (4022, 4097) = 0.07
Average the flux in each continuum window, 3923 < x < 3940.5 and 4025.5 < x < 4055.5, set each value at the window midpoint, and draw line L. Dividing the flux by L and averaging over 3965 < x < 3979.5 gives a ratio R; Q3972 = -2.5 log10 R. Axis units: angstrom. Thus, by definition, 0.251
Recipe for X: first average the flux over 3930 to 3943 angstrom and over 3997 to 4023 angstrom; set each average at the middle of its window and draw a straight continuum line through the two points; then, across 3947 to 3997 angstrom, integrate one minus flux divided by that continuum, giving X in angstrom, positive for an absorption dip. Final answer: 0.7 angstrom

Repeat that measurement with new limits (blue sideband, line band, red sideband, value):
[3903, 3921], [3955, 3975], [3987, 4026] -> 5.76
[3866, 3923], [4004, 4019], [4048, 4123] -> -1.60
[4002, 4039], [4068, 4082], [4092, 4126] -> -0.40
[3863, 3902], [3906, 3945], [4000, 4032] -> 3.51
